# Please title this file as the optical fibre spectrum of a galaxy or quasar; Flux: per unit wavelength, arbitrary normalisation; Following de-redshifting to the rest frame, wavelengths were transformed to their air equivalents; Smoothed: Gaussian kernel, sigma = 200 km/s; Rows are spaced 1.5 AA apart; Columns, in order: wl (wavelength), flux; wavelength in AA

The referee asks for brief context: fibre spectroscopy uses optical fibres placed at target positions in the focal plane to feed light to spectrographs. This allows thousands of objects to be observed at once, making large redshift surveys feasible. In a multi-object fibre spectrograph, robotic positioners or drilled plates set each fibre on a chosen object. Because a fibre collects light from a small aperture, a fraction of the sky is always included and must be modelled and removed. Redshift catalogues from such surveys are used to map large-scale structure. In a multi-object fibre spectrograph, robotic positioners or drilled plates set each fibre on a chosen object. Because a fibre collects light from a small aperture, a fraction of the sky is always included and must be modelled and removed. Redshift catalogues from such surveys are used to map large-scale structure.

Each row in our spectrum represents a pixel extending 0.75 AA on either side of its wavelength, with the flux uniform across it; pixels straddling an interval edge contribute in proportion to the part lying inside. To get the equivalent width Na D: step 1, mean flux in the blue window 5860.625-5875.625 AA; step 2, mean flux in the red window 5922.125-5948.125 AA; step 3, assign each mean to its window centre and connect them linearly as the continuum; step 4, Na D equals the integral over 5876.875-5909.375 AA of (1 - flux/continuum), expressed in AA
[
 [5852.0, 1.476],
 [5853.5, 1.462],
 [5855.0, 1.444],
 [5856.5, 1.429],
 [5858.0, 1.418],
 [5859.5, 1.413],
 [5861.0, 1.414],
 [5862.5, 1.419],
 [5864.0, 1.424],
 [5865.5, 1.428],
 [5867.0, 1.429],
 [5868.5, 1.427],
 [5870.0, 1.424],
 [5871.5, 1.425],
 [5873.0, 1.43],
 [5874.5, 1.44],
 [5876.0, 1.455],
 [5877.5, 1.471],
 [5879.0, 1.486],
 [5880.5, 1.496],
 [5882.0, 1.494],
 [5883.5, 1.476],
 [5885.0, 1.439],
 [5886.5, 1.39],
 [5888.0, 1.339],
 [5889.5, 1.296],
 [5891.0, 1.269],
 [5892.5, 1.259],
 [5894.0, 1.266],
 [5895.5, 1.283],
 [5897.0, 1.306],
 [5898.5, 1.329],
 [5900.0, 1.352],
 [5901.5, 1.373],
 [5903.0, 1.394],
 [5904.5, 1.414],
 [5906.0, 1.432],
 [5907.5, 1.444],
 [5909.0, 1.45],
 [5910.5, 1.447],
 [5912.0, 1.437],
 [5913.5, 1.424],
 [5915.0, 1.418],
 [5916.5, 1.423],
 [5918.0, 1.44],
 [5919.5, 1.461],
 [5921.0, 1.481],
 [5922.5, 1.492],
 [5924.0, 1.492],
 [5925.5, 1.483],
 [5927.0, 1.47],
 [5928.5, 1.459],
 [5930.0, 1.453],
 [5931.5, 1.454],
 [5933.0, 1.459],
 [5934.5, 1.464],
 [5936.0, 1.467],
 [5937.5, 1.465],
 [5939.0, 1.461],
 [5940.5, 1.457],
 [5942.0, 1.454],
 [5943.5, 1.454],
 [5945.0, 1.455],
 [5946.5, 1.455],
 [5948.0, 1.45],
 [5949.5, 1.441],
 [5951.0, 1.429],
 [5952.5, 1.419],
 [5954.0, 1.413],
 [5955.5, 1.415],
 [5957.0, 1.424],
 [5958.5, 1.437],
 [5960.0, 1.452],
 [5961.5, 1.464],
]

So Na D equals 1.29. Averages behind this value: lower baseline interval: 1.43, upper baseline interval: 1.46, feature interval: 1.38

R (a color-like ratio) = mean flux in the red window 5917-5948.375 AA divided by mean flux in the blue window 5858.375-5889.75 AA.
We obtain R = 1.02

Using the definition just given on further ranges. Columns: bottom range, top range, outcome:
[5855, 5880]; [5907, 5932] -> 1.01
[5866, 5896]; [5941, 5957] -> 1.03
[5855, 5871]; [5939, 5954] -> 1.02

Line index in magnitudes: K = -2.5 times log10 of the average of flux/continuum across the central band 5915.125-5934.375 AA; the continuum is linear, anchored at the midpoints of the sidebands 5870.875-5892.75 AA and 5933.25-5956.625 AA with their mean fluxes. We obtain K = -0.02 mag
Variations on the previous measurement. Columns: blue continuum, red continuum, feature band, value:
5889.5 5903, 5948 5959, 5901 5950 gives -0.06 mag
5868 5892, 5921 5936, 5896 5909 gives 0.05 mag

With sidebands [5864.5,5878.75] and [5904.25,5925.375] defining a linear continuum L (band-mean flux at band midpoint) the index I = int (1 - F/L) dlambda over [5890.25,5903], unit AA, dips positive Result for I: 1.2 AA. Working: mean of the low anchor 1.44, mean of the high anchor 1.45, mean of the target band 1.31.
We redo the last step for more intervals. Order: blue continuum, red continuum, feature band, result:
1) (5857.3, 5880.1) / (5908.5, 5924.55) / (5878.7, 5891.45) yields 0.3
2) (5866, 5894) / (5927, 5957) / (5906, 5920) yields -0.1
